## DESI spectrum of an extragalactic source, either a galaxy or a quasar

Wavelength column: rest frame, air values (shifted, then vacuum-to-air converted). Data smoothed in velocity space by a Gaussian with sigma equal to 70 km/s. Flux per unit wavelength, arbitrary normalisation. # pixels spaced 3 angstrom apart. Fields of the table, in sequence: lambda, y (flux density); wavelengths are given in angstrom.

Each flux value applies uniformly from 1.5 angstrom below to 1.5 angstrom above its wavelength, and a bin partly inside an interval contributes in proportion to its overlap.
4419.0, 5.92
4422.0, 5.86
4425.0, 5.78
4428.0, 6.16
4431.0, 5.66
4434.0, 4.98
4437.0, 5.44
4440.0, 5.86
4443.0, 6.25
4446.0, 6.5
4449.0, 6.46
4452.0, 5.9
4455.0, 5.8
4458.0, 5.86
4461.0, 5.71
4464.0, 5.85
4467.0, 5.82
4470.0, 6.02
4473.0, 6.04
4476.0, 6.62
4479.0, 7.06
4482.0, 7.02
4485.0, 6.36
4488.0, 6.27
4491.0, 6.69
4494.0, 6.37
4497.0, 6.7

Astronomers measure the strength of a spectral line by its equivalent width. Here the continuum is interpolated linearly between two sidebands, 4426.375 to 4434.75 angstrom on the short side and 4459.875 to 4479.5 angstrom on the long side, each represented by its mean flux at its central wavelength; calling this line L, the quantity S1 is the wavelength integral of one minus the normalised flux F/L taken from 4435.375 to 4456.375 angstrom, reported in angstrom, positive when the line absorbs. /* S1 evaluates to -0.7 angstrom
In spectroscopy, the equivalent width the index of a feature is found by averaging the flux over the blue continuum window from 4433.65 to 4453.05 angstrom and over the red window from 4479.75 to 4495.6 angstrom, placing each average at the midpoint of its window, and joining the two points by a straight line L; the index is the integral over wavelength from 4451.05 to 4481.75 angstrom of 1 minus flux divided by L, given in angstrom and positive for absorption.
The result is 0.9 angstrom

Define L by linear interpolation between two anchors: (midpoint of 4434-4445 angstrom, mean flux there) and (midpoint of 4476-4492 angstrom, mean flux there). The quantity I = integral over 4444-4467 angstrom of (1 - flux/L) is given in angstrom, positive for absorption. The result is 0.3 angstrom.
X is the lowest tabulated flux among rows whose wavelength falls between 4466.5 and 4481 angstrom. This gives 5.82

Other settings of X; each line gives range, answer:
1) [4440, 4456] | 5.8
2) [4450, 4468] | 5.71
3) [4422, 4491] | 4.98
